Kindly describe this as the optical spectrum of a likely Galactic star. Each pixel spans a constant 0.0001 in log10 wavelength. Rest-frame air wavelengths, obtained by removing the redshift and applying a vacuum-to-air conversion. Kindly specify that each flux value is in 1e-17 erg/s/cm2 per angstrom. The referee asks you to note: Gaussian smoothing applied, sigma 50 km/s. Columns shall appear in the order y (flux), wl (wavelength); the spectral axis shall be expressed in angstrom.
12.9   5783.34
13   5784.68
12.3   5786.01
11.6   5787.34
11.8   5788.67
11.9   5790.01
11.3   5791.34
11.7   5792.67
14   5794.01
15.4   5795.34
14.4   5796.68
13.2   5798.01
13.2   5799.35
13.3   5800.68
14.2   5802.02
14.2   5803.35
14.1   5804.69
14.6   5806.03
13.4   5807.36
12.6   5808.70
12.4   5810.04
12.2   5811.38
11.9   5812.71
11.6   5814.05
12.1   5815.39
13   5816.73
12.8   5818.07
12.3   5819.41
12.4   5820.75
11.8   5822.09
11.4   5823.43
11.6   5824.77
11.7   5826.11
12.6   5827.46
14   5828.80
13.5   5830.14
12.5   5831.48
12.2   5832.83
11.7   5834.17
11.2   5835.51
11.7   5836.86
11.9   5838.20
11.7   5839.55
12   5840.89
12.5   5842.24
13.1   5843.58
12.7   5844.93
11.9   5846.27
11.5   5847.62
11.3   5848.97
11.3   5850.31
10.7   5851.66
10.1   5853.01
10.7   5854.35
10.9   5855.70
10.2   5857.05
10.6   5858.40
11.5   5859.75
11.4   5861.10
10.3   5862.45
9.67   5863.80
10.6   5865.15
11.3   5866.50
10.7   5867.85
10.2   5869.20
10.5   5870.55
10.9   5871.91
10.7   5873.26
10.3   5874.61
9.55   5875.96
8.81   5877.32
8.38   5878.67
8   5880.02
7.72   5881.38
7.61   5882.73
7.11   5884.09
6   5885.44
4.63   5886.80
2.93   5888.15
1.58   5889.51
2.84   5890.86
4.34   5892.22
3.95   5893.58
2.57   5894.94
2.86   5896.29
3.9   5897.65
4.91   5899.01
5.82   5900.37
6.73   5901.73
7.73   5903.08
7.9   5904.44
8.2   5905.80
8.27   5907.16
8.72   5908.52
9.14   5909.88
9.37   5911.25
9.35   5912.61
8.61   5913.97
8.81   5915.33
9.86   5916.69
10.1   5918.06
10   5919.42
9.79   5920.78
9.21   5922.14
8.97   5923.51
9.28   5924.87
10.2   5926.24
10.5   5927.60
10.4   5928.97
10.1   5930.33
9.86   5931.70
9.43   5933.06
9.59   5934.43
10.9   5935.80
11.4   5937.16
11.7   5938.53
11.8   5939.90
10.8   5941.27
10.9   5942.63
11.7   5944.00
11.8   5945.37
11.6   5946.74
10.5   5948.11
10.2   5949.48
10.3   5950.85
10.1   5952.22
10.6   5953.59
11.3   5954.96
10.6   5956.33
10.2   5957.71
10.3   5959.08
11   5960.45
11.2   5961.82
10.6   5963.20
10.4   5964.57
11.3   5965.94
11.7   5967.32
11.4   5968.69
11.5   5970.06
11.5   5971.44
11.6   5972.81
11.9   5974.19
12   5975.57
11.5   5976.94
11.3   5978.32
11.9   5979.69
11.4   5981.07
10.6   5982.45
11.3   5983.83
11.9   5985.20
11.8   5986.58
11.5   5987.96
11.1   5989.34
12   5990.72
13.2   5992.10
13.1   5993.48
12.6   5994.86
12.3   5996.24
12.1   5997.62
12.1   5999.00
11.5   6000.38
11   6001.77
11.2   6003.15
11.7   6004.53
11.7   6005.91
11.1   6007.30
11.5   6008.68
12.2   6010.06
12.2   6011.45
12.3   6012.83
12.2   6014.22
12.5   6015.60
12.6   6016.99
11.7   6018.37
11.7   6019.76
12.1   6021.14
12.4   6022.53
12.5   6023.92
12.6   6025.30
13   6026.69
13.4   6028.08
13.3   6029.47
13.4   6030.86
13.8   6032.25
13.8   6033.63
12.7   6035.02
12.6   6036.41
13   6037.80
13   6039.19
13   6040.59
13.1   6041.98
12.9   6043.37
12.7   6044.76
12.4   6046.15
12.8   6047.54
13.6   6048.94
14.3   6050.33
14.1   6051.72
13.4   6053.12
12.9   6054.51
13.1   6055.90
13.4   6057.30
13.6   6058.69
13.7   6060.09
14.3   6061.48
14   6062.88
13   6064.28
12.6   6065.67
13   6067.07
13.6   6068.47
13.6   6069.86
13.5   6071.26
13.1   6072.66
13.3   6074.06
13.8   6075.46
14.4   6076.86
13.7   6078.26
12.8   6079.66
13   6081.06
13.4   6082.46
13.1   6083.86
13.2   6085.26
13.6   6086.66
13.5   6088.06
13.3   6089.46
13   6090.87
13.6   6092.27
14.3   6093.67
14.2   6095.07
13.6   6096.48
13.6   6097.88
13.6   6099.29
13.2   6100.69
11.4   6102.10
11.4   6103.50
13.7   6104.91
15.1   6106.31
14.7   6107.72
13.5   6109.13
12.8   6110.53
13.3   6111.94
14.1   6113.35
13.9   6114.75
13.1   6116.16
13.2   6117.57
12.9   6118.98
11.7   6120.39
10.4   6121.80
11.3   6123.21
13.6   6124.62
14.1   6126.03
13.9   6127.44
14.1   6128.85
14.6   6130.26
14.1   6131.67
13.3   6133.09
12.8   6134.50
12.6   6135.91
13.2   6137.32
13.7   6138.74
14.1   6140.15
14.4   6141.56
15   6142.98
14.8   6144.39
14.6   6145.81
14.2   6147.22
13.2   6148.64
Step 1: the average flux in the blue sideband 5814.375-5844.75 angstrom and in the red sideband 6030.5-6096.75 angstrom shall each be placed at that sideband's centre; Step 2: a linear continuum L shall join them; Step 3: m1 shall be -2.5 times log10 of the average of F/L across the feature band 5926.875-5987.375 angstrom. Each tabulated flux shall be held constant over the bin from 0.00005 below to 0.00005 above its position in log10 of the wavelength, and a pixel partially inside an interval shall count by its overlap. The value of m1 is 0.169 mag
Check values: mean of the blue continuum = 12.3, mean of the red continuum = 13.4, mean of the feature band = 11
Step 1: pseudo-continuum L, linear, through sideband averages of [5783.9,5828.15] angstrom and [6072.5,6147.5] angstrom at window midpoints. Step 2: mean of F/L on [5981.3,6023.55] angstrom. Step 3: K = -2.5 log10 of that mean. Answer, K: 0.11 mag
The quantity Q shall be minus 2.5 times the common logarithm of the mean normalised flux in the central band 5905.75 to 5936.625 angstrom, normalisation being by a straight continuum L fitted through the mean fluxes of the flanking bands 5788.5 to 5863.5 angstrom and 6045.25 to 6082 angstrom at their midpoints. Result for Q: 0.31 mag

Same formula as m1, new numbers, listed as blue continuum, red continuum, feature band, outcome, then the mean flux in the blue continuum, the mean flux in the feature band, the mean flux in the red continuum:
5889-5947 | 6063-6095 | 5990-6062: -0.08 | 8.5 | 12.7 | 13.4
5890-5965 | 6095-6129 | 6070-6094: -0.08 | 9.1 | 13.4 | 13.2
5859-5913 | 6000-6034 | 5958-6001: -0.06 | 7.67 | 11.6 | 12.3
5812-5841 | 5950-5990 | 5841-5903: 0.35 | 12.2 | 8.59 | 11.2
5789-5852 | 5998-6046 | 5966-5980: 0.08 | 12.5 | 11.6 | 12.4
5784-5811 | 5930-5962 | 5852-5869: 0.14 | 13.1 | 10.7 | 10.7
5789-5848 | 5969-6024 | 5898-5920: 0.42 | 12.6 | 8.27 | 11.8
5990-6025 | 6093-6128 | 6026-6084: -0.06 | 12.1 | 13.3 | 13.2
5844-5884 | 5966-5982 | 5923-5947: 0.05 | 10.3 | 10.6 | 11.6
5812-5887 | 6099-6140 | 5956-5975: 0.08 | 10.9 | 11.1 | 13.2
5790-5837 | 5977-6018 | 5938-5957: 0.10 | 12.7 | 11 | 11.9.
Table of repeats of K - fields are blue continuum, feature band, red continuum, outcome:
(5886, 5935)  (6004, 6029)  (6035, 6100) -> -0.07 mag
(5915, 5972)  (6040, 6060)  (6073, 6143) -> -0.07 mag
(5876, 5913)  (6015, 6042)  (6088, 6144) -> -0.20 mag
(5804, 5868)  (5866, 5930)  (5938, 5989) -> 0.42 mag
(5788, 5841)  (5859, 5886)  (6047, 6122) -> 0.31 mag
